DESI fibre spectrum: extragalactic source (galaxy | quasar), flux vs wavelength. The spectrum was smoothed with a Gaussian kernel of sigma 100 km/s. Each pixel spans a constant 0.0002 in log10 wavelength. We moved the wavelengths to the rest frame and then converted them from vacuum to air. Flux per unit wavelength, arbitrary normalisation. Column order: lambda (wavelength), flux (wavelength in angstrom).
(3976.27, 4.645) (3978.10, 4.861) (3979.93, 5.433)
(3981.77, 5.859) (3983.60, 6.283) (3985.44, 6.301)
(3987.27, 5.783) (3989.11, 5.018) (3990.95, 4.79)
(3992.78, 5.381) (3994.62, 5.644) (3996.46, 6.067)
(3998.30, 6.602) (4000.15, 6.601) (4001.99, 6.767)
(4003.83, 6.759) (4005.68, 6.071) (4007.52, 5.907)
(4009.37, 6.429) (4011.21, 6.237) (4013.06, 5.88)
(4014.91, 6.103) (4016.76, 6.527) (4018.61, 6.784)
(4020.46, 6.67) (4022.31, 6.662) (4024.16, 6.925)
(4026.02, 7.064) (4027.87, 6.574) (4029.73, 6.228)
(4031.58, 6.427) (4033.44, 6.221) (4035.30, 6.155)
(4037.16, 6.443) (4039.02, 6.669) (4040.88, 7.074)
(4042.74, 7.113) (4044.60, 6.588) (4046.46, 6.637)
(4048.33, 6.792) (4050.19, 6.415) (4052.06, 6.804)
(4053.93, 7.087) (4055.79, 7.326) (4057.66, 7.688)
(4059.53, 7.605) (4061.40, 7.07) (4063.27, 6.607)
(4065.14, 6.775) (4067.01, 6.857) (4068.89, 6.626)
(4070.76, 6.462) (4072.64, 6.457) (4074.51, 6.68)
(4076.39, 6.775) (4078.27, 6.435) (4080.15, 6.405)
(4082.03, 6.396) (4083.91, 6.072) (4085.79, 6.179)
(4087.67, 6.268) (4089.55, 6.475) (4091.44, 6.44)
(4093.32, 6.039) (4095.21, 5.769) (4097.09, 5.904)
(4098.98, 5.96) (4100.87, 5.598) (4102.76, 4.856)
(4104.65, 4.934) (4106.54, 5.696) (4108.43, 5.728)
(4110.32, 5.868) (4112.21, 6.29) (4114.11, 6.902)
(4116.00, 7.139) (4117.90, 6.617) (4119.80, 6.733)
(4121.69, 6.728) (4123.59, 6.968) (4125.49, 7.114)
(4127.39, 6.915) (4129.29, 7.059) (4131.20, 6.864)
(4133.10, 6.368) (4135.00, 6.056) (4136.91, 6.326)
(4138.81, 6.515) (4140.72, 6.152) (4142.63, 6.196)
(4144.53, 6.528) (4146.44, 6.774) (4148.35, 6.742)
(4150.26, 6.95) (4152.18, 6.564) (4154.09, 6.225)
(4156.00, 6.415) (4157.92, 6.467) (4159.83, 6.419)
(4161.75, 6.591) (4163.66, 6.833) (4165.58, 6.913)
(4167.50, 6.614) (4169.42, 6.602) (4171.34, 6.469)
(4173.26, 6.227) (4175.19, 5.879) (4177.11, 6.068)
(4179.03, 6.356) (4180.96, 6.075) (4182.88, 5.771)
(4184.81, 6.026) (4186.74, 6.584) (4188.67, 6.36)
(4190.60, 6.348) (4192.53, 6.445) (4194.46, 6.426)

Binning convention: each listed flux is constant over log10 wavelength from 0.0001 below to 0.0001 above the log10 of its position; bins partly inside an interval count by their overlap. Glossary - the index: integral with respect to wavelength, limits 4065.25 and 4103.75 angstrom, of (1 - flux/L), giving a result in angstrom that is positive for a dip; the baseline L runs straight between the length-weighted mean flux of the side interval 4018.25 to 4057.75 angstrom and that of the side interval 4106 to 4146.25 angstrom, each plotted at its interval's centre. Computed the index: 2.2 angstrom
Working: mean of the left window 6.72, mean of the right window 6.53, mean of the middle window 6.24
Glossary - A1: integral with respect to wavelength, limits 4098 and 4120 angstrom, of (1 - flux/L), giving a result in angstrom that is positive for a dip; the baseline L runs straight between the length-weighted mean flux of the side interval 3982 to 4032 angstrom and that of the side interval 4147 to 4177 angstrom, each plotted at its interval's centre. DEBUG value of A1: 1.4 angstrom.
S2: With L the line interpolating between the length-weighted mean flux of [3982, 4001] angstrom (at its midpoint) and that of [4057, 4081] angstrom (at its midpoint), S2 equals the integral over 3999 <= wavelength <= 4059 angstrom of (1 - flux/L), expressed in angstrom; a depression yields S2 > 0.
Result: -3.02 angstrom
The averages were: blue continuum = 5.84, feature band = 6.62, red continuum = 6.79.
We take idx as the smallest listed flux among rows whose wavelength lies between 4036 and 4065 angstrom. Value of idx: 6.415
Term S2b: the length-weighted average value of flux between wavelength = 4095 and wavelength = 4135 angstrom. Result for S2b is 6.29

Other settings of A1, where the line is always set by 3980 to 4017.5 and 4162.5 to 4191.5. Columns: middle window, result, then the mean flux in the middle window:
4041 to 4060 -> -2.7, 6.99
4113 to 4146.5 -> -2.1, 6.66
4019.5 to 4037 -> -1.3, 6.54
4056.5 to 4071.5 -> -2.0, 6.97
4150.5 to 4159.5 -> -0.2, 6.46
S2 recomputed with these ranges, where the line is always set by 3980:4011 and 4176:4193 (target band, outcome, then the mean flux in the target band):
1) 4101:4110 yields 1.1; 5.37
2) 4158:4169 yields -0.8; 6.66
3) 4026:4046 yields -1.7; 6.58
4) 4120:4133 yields -1.6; 6.89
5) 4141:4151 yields -0.7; 6.6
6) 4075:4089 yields -0.6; 6.37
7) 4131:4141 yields -0.3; 6.36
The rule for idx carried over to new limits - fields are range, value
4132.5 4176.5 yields 5.879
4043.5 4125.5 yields 4.856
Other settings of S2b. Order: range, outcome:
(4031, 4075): 6.78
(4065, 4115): 6.17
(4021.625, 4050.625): 6.63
